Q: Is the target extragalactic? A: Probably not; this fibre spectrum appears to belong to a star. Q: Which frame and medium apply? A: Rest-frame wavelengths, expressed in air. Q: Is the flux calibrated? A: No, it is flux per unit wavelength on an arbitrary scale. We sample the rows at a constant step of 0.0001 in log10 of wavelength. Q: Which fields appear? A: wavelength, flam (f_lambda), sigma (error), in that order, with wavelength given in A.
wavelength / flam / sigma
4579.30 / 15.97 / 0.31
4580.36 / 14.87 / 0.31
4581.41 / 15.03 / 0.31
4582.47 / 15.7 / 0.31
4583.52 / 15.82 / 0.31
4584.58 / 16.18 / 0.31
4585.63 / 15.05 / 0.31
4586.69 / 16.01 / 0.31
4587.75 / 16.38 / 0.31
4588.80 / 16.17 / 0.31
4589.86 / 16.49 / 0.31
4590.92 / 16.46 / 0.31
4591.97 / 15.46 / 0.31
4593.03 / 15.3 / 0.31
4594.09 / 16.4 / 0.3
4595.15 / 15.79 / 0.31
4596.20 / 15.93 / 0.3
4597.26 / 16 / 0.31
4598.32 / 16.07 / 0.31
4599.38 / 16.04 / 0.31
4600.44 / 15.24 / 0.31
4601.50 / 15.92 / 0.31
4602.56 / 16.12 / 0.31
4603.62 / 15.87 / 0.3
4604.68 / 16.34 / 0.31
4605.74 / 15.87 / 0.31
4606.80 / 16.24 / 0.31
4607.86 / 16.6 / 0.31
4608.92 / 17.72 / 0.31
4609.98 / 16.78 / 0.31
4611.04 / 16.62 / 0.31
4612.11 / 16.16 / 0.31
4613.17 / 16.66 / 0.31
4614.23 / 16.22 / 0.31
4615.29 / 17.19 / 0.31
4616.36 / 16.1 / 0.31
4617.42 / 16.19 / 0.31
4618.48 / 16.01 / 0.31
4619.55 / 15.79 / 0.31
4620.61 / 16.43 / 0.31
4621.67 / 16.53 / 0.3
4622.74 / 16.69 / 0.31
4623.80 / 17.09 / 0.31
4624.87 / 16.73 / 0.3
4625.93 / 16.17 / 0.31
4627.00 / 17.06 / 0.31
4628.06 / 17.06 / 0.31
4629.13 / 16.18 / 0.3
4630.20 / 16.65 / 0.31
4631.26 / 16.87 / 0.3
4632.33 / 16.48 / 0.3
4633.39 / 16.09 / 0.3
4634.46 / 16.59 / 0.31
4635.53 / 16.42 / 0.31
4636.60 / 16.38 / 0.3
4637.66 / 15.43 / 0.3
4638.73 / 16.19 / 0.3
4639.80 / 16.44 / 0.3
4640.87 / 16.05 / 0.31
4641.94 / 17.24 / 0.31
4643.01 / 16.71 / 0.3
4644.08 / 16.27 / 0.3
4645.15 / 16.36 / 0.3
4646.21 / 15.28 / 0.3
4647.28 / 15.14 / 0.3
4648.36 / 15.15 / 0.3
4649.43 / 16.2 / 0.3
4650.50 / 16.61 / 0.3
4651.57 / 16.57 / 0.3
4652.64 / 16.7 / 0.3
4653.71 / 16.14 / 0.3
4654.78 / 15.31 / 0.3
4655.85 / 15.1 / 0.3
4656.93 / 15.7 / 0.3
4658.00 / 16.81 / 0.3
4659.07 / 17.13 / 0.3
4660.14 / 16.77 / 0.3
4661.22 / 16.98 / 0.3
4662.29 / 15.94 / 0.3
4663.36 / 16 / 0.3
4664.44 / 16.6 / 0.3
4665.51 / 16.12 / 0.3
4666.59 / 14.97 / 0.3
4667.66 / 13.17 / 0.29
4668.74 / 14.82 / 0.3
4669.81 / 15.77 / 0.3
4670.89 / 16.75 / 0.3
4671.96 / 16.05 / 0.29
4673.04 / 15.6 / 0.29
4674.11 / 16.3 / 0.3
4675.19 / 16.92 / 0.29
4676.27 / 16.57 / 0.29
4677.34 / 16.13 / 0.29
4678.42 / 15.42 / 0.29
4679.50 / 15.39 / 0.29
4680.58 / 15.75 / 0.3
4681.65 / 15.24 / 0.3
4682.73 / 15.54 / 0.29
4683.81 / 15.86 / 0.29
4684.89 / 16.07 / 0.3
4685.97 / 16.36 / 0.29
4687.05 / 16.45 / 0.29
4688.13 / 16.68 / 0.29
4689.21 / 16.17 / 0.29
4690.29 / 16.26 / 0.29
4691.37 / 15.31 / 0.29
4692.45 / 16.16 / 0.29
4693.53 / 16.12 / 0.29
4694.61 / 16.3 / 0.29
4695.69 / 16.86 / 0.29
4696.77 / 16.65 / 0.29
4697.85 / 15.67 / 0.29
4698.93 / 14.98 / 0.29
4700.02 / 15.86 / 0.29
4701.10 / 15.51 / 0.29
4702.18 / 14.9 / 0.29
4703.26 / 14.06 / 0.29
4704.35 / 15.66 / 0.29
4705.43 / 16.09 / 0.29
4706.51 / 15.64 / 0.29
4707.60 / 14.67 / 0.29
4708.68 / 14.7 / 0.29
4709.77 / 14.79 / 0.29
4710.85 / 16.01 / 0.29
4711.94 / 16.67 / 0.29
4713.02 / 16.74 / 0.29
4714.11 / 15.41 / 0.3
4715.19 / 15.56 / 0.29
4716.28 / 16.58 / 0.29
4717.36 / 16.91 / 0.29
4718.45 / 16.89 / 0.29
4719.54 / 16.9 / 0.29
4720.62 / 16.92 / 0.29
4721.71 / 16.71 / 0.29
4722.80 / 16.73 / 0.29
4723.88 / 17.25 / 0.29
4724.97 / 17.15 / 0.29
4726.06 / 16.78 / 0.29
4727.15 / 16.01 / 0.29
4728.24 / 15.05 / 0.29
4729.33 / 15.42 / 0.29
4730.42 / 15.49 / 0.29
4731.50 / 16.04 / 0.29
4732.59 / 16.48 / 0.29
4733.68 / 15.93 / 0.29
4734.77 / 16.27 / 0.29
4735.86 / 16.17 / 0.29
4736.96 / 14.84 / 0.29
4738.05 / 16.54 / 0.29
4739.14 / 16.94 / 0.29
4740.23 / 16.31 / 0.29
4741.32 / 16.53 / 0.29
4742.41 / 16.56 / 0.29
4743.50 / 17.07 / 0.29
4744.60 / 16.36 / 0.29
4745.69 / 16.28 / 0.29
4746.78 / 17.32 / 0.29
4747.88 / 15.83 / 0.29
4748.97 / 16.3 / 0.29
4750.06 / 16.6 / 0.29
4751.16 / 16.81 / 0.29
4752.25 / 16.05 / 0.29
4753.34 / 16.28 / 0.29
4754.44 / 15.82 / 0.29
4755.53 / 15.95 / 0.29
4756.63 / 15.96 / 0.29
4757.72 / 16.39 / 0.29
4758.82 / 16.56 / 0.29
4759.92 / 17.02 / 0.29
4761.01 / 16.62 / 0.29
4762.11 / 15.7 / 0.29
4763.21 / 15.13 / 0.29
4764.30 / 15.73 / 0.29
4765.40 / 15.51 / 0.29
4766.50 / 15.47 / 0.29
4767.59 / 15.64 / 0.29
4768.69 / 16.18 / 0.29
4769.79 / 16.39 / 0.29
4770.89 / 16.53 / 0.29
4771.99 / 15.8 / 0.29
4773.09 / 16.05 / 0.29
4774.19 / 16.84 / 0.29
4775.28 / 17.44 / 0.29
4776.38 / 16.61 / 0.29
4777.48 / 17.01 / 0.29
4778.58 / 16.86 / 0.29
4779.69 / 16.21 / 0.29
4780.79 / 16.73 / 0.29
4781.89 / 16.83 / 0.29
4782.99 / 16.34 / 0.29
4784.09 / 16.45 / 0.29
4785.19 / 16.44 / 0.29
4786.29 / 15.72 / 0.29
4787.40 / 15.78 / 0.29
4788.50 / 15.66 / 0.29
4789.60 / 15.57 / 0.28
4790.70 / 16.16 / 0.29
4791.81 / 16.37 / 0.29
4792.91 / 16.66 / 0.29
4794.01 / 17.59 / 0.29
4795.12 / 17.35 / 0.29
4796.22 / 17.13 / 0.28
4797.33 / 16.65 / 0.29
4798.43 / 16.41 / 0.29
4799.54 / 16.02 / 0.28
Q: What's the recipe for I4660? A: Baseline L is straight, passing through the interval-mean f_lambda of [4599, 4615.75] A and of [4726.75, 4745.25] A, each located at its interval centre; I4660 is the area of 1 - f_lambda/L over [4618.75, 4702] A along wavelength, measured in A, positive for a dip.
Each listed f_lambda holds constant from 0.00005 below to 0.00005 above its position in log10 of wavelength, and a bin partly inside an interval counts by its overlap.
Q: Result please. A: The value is 0.70 A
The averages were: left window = 16.4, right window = 16.1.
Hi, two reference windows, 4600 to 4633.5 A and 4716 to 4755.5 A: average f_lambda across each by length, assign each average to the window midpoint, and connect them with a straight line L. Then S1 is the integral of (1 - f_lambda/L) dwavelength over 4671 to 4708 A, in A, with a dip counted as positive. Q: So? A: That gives 1.2 A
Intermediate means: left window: 16.4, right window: 16.4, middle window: 15.9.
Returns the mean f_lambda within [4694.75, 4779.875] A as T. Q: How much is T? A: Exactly 16.2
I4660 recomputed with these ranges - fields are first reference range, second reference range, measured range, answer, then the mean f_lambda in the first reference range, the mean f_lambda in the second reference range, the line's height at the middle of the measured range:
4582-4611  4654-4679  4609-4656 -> -0.9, 16.1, 16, 16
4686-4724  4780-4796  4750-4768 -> 0.2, 16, 16.4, 16.3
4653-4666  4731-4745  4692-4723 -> 0.6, 16.2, 16.3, 16.3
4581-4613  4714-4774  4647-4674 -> 0.4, 16.1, 16.3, 16.2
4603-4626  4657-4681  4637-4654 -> 0.0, 16.5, 16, 16.2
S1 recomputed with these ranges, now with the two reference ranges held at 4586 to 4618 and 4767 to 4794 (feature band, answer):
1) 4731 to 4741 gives 0.1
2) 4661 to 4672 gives 0.4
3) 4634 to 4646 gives -0.1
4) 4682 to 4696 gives 0.1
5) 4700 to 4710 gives 0.7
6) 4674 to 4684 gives 0.2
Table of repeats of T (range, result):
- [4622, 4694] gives 16.1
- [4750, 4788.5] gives 16.3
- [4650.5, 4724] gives 16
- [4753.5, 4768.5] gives 16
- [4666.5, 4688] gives 15.8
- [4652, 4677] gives 16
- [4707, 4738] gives 16.1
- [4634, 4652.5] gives 16.2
